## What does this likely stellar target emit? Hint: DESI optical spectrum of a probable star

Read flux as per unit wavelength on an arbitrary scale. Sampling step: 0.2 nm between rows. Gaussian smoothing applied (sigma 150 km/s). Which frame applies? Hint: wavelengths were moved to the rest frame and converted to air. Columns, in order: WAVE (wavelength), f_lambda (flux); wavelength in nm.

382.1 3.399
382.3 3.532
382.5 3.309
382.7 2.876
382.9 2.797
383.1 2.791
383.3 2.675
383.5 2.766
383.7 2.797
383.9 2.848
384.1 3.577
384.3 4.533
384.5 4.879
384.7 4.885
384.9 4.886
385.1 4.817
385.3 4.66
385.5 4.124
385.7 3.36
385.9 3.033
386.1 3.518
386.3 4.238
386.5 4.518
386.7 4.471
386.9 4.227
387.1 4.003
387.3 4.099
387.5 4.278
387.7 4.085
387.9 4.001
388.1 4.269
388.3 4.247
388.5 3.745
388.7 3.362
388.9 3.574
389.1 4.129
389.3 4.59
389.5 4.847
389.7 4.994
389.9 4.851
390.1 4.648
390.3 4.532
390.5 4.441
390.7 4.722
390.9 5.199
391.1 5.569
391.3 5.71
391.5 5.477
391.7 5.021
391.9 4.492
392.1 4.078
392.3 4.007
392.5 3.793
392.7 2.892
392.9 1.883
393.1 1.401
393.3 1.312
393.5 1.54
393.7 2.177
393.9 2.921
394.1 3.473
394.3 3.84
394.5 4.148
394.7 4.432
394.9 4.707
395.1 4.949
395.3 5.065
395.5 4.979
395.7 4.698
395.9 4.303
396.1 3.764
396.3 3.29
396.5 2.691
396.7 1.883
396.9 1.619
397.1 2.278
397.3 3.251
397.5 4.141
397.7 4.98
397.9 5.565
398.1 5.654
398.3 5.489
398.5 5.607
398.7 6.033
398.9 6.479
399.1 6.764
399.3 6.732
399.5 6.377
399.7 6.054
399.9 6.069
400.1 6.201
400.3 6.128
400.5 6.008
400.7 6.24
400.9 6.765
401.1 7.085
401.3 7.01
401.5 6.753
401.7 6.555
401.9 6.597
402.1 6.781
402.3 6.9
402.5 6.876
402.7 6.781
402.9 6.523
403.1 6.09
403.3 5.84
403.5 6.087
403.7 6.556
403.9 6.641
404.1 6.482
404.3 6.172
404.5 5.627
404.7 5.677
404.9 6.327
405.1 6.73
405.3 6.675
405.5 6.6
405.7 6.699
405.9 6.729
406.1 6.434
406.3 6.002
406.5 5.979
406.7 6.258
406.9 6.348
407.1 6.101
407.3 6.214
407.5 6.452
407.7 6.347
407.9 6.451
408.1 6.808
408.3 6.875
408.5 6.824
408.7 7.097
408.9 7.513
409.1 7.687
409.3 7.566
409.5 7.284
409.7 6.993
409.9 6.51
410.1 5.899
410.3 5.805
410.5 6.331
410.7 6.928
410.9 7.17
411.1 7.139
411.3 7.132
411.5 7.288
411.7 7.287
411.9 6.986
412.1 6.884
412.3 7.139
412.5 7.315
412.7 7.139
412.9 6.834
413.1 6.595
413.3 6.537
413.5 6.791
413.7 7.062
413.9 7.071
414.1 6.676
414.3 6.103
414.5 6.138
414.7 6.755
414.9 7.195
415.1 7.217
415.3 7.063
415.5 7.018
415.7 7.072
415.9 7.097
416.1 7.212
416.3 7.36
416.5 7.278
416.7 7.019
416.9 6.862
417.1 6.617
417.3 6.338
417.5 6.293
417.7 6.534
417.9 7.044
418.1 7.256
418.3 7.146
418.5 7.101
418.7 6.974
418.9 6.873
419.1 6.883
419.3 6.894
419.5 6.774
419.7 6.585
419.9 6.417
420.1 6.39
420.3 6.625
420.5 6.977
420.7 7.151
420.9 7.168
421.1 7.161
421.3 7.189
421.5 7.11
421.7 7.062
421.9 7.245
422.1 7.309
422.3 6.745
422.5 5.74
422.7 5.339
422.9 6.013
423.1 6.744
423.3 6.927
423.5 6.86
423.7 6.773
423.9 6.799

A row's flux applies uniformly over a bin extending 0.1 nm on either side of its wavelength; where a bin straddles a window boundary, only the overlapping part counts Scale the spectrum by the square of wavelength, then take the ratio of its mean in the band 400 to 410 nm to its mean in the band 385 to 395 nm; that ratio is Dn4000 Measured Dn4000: 1.77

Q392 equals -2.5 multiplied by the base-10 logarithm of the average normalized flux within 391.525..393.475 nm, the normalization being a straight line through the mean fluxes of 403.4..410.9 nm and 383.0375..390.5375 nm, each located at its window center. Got 0.413 mag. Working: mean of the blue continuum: 4.06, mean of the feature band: 3.23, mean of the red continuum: 6.54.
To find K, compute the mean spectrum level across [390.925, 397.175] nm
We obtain 3.65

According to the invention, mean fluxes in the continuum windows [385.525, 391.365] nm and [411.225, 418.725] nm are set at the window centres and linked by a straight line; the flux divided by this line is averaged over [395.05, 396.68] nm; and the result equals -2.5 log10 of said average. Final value 0.23 mag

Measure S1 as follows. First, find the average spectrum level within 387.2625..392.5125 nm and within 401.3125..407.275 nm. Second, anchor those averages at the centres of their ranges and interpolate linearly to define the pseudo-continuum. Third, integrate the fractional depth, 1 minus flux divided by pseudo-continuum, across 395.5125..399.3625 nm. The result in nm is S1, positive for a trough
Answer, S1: 0.73 nm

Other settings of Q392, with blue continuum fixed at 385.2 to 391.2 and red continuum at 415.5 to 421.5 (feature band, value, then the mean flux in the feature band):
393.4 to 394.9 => 0.402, 3.32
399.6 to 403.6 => -0.187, 6.47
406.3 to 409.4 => -0.118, 6.68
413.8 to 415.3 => -0.031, 6.76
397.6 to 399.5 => -0.149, 5.95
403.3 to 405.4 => -0.108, 6.28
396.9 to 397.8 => 0.425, 3.44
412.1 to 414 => -0.082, 6.94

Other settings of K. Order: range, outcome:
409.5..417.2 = 6.89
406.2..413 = 6.78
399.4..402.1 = 6.46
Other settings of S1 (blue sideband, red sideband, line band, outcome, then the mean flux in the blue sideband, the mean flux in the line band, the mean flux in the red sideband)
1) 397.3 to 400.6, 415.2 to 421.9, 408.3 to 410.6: -0.164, 5.81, 6.86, 6.93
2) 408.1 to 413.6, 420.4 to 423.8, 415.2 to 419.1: -0.053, 6.94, 6.95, 6.79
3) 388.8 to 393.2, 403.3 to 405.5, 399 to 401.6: -0.362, 4.31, 6.48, 6.29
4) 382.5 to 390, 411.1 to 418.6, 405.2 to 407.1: -0.118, 3.95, 6.4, 6.93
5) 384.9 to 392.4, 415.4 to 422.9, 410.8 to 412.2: -0.201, 4.38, 7.13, 6.85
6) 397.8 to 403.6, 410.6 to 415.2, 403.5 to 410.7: 0.130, 6.35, 6.53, 6.93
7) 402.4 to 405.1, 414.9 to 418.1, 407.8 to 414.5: -0.213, 6.3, 6.89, 6.95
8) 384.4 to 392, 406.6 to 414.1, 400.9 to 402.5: -0.250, 4.43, 6.81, 6.83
